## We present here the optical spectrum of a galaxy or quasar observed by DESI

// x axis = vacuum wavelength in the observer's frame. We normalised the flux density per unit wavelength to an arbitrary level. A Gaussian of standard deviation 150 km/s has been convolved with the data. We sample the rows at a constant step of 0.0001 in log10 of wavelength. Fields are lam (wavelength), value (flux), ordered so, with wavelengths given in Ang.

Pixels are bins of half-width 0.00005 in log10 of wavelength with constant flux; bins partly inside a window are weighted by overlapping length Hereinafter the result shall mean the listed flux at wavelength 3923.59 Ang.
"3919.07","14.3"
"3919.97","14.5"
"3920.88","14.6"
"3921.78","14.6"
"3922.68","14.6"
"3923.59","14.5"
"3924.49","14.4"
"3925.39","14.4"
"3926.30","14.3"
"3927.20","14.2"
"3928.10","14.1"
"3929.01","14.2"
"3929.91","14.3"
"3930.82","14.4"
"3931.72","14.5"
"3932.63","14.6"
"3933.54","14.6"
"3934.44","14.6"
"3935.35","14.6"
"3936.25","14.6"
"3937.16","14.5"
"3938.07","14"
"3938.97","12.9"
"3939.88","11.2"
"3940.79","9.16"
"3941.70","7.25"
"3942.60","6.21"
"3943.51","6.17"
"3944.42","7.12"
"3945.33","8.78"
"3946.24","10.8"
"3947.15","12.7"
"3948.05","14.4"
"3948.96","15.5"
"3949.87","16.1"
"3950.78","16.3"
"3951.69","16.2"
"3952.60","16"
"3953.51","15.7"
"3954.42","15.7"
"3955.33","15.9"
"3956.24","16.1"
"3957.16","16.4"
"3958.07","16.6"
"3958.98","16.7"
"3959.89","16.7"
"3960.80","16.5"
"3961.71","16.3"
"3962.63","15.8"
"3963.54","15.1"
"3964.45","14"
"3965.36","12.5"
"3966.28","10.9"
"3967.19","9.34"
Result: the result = 14.5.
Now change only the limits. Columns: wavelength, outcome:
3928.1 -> 14.1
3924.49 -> 14.4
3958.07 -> 16.6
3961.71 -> 16.3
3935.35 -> 14.6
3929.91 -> 14.3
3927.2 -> 14.2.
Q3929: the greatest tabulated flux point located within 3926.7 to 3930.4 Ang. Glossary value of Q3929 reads 14.3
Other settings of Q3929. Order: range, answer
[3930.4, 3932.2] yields 14.5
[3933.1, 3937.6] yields 14.6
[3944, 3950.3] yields 16.1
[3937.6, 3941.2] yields 14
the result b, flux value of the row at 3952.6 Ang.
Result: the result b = 16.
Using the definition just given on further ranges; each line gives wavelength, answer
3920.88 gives 14.6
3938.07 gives 14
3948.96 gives 15.5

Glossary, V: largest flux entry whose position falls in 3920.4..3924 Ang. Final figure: 14.6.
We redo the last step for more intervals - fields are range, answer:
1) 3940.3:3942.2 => 9.16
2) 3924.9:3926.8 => 14.4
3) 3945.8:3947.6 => 12.7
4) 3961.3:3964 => 16.3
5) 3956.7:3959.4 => 16.7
